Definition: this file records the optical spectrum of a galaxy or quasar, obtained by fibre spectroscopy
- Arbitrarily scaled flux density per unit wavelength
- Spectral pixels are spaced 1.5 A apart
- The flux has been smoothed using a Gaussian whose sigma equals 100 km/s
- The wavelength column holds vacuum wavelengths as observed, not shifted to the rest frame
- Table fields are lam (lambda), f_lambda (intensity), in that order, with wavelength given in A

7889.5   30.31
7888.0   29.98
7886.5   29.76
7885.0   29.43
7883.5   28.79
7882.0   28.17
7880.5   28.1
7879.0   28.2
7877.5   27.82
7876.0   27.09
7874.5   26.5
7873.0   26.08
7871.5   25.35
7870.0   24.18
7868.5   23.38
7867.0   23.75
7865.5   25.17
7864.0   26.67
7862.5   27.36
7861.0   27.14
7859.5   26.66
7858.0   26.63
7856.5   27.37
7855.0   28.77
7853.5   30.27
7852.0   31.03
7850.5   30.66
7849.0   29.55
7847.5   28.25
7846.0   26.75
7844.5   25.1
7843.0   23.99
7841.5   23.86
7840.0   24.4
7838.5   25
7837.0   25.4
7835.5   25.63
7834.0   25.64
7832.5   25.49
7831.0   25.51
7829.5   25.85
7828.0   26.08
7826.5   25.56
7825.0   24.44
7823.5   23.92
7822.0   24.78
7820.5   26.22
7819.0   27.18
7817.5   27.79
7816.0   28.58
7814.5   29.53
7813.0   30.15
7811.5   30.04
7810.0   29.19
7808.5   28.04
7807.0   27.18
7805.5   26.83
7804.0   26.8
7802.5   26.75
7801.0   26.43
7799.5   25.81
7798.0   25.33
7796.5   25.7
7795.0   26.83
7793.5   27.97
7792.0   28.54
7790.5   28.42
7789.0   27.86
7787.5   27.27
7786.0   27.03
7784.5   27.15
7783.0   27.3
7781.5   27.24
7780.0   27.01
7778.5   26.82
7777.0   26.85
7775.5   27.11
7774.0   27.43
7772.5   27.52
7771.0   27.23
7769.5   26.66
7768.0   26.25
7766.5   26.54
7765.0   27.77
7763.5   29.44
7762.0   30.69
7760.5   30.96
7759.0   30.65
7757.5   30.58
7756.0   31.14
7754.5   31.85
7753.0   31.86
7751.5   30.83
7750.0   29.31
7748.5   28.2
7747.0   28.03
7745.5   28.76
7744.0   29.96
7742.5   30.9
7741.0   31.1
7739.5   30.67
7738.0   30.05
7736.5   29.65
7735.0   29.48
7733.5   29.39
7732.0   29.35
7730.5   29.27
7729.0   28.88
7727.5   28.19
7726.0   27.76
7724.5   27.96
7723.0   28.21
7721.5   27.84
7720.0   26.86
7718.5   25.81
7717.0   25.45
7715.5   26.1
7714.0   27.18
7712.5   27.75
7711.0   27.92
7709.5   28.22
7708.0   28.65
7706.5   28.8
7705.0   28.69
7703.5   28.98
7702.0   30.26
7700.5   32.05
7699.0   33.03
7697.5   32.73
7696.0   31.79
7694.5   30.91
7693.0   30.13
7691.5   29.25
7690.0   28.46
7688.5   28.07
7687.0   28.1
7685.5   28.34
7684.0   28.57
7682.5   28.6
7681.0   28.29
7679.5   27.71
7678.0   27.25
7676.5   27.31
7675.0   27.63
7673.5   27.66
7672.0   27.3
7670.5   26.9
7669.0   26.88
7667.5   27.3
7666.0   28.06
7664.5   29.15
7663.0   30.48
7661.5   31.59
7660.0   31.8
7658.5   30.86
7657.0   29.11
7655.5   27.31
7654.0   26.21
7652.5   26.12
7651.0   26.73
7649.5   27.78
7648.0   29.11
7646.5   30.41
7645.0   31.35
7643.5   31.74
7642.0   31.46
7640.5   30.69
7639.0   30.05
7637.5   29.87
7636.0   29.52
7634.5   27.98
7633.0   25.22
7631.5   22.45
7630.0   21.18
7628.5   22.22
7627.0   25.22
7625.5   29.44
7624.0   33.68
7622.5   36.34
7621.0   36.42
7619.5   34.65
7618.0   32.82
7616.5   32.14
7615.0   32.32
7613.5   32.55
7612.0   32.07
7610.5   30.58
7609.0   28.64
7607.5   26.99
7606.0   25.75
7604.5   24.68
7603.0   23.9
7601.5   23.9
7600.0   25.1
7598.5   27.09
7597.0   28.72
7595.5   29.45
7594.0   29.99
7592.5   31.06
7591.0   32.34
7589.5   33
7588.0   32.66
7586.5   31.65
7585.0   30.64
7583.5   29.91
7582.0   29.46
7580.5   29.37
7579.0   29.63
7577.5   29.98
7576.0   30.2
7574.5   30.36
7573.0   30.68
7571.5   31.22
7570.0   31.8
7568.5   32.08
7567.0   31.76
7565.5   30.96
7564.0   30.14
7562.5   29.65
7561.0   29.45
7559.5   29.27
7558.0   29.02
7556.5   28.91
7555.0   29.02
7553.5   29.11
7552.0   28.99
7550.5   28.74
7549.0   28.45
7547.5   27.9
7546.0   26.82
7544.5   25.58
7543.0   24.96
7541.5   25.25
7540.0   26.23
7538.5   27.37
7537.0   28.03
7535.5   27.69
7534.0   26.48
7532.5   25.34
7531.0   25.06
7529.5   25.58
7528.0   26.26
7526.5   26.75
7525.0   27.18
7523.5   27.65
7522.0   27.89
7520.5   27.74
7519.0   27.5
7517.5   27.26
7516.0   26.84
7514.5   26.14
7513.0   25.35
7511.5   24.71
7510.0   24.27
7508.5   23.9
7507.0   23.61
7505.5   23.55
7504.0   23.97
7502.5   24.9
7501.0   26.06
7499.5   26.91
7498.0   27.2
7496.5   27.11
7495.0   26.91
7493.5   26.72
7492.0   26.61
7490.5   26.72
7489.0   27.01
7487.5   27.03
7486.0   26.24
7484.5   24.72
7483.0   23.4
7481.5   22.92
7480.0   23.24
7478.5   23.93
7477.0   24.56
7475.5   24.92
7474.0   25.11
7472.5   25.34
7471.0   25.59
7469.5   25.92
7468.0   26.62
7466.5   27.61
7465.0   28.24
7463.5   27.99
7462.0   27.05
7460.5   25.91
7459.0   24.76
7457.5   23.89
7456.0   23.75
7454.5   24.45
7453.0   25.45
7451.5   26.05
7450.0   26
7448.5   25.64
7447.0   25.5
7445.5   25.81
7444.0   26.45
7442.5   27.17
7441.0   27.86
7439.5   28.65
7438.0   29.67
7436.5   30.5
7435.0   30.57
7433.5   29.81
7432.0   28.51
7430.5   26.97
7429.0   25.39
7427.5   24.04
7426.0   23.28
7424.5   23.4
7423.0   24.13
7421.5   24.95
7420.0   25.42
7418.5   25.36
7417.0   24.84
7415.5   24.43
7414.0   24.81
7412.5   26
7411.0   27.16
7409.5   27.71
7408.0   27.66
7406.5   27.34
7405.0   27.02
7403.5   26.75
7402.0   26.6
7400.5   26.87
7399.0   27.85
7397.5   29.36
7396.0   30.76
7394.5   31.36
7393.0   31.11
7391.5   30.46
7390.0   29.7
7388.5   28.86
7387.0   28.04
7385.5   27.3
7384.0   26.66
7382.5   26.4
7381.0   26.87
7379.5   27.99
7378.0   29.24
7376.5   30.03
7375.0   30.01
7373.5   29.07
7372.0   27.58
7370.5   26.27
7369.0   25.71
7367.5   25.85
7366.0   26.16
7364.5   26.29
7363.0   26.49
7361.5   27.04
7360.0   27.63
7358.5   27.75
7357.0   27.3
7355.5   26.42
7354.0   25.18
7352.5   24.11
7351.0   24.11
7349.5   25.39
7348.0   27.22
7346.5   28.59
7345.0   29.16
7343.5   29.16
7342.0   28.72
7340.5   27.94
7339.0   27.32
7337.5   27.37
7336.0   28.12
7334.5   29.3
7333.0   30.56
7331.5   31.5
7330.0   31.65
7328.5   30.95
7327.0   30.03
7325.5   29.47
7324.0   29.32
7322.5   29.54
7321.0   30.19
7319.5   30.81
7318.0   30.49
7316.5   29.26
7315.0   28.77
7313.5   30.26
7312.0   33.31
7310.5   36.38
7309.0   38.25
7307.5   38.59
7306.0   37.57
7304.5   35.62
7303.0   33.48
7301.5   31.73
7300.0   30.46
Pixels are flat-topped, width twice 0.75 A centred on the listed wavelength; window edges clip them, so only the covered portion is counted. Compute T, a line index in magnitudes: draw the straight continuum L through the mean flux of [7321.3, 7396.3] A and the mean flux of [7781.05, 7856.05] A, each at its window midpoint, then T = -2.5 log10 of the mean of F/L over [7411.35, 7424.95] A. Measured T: 0.13 mag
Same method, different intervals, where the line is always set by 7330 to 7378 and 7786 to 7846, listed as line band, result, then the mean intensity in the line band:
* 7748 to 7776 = -0.094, 29.1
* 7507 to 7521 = 0.059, 25.8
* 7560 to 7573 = -0.139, 30.8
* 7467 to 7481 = 0.096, 25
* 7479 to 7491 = 0.092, 25.1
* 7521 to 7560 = -0.004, 27.3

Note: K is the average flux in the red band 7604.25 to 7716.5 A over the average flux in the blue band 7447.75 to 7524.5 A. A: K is 1.13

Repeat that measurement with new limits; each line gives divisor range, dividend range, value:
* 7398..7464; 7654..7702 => 1.10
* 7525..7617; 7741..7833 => 0.97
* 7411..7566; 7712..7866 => 1.05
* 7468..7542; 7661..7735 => 1.11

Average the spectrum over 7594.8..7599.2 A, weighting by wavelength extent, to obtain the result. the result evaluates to 28.4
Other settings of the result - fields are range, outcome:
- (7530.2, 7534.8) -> 25.6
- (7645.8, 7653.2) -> 28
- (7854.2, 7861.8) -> 27.3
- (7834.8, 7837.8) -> 25.5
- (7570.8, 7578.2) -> 30.5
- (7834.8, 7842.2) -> 24.9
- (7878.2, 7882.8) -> 28.2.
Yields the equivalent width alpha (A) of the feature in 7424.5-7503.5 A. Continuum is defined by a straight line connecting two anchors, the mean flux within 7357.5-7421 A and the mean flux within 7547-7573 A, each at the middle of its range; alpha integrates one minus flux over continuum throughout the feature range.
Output 6.5 A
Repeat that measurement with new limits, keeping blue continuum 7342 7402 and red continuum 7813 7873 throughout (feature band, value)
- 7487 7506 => 0.80 A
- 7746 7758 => -1.58 A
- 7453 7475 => 1.30 A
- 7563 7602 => -4.33 A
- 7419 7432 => 1.25 A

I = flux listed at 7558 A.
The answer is 29.02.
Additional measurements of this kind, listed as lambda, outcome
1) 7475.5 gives 24.92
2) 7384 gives 26.66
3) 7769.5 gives 26.66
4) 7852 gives 31.03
